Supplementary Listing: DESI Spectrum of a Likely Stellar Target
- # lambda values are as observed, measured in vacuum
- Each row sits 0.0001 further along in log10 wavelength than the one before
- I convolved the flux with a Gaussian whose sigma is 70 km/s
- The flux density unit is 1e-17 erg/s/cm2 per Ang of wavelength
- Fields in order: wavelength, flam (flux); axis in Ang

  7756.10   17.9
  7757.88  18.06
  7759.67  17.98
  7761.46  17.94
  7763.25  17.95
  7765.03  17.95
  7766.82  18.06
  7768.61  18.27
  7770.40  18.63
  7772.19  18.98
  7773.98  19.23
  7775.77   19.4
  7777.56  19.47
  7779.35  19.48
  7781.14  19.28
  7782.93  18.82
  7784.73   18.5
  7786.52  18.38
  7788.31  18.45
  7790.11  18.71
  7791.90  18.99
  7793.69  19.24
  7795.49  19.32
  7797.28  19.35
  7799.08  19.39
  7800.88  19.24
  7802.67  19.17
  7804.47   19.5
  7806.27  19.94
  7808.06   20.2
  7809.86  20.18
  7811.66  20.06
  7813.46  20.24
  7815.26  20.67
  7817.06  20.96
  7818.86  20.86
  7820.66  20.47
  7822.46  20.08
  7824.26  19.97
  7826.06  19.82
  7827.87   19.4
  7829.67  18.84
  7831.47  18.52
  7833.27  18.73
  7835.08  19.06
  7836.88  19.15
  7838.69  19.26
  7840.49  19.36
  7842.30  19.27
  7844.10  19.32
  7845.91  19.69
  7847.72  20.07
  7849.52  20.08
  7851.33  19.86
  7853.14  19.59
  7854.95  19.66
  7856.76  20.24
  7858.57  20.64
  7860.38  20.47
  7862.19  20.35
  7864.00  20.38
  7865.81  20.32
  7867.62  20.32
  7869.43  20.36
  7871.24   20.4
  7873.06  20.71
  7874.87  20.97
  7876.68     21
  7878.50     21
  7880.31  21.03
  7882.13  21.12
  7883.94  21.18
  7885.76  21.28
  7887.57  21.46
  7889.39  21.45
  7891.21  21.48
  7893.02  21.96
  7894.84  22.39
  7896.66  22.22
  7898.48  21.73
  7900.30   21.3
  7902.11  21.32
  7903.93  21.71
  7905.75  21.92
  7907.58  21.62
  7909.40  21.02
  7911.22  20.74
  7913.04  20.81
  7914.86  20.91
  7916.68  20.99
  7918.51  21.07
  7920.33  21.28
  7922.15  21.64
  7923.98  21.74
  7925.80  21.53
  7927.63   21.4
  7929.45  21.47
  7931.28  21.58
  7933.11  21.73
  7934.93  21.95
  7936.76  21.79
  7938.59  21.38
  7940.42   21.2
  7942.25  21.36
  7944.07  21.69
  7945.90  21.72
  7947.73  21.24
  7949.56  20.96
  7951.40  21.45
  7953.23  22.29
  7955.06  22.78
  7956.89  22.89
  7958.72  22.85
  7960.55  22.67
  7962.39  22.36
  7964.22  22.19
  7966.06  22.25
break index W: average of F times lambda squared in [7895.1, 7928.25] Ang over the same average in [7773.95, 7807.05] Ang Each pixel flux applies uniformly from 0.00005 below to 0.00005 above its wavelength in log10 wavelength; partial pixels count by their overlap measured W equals 1.15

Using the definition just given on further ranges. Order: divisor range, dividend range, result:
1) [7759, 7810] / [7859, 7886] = 1.12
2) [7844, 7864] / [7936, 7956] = 1.10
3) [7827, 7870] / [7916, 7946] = 1.11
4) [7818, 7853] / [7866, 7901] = 1.10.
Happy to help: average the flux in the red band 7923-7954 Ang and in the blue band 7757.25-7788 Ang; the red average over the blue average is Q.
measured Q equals 1.2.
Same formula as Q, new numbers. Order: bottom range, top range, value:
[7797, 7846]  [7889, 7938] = 1.09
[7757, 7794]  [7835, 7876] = 1.07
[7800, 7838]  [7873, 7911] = 1.08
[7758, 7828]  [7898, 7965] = 1.12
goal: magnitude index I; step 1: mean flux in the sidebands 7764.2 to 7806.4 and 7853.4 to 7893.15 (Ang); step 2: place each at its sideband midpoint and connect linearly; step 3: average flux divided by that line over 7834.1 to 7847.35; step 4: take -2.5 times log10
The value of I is 0.04 mag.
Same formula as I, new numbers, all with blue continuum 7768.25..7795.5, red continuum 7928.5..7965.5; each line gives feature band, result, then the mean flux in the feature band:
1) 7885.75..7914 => -0.03 mag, 21.5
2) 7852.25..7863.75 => 0.01 mag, 20.2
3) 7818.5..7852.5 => 0.02 mag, 19.5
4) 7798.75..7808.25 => -0.01 mag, 19.5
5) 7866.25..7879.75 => -0.01 mag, 20.7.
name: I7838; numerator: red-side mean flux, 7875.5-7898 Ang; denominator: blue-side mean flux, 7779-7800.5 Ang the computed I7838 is 1.1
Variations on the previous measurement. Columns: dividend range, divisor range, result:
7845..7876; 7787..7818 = 1.03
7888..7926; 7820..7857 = 1.10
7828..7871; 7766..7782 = 1.04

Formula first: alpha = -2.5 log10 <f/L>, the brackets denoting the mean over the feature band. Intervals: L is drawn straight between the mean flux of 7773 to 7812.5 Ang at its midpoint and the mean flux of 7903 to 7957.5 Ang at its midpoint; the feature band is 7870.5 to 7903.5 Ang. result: -0.03 mag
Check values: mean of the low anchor 19.3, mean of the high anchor 21.5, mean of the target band 21.3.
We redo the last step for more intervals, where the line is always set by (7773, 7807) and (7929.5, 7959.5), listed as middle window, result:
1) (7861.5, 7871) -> 0.00 mag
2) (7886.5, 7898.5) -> -0.05 mag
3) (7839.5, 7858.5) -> 0.02 mag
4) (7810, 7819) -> -0.05 mag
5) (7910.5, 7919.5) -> 0.02 mag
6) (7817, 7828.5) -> -0.03 mag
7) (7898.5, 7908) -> -0.03 mag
